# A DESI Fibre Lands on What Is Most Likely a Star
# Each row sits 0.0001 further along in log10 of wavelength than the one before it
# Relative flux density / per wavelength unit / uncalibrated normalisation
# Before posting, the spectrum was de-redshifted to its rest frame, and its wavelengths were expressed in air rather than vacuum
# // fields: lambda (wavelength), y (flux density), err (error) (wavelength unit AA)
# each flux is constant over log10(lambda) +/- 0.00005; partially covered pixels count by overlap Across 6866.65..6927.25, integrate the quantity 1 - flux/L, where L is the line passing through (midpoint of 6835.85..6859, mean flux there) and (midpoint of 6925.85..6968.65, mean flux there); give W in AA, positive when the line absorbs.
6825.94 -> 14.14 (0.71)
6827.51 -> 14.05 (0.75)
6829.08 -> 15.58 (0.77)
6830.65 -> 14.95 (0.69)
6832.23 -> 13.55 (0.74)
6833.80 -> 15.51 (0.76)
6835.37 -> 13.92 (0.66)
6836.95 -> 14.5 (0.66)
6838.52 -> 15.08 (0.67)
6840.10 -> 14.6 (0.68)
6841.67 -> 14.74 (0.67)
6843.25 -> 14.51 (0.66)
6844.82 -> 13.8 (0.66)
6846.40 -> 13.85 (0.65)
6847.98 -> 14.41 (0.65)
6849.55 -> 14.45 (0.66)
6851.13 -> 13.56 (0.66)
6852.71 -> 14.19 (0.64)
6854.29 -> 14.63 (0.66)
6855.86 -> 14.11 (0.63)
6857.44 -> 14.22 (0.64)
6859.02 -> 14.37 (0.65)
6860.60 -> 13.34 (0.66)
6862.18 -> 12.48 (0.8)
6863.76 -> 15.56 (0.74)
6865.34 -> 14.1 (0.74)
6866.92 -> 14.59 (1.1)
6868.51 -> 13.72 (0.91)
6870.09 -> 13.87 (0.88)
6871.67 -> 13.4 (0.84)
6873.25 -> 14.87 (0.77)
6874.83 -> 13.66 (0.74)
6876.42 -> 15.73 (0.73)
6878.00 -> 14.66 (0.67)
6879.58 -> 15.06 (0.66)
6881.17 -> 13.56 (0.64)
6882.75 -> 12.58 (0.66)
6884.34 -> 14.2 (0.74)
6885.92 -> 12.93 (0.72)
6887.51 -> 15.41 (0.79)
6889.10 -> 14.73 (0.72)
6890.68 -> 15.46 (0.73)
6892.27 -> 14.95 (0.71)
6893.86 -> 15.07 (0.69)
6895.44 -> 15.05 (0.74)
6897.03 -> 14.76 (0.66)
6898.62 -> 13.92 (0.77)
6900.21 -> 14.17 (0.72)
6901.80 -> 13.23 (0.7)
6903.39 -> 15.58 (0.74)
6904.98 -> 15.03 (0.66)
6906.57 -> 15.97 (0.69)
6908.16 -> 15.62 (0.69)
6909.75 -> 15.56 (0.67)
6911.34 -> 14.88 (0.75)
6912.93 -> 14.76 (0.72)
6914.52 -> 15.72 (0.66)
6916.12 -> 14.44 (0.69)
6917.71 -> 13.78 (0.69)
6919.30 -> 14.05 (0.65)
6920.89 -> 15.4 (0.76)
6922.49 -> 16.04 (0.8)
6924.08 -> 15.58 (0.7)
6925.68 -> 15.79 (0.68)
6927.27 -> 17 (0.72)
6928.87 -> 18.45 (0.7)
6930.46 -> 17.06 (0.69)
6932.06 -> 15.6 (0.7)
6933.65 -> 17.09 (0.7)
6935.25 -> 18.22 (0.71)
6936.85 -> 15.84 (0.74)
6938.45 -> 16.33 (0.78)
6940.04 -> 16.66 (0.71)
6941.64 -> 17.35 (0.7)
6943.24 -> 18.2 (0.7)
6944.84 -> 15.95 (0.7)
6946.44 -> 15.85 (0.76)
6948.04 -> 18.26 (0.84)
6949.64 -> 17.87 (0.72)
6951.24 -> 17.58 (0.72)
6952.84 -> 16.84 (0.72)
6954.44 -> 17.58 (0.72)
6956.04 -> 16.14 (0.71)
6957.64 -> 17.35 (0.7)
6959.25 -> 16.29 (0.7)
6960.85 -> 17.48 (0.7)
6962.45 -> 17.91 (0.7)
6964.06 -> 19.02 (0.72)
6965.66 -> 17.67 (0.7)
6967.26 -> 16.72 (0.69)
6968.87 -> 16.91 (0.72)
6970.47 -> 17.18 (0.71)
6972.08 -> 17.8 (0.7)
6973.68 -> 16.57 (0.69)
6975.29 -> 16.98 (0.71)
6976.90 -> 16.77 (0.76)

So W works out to 3.9 AA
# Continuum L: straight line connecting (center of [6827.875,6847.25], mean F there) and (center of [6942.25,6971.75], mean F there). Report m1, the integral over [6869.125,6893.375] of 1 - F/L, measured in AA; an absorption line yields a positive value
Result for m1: 1.9 AA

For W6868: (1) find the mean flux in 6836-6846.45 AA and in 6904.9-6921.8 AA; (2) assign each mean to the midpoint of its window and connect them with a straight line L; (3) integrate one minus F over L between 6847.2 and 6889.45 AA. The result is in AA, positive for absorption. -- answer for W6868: 1.5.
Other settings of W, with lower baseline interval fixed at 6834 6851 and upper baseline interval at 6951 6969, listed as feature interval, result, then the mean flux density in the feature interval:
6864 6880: 0.8 AA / 14.4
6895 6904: 0.8 AA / 14.4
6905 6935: 1.1 AA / 15.7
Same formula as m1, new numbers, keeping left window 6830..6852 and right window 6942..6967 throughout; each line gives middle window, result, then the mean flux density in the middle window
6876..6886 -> 0.8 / 14.1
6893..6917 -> 1.7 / 14.9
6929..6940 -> 0.0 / 16.8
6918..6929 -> 0.5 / 15.8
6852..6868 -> 0.8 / 14.1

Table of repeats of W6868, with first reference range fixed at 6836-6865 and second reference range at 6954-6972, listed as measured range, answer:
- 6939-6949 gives -0.1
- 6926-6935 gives -0.3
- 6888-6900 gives 0.5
